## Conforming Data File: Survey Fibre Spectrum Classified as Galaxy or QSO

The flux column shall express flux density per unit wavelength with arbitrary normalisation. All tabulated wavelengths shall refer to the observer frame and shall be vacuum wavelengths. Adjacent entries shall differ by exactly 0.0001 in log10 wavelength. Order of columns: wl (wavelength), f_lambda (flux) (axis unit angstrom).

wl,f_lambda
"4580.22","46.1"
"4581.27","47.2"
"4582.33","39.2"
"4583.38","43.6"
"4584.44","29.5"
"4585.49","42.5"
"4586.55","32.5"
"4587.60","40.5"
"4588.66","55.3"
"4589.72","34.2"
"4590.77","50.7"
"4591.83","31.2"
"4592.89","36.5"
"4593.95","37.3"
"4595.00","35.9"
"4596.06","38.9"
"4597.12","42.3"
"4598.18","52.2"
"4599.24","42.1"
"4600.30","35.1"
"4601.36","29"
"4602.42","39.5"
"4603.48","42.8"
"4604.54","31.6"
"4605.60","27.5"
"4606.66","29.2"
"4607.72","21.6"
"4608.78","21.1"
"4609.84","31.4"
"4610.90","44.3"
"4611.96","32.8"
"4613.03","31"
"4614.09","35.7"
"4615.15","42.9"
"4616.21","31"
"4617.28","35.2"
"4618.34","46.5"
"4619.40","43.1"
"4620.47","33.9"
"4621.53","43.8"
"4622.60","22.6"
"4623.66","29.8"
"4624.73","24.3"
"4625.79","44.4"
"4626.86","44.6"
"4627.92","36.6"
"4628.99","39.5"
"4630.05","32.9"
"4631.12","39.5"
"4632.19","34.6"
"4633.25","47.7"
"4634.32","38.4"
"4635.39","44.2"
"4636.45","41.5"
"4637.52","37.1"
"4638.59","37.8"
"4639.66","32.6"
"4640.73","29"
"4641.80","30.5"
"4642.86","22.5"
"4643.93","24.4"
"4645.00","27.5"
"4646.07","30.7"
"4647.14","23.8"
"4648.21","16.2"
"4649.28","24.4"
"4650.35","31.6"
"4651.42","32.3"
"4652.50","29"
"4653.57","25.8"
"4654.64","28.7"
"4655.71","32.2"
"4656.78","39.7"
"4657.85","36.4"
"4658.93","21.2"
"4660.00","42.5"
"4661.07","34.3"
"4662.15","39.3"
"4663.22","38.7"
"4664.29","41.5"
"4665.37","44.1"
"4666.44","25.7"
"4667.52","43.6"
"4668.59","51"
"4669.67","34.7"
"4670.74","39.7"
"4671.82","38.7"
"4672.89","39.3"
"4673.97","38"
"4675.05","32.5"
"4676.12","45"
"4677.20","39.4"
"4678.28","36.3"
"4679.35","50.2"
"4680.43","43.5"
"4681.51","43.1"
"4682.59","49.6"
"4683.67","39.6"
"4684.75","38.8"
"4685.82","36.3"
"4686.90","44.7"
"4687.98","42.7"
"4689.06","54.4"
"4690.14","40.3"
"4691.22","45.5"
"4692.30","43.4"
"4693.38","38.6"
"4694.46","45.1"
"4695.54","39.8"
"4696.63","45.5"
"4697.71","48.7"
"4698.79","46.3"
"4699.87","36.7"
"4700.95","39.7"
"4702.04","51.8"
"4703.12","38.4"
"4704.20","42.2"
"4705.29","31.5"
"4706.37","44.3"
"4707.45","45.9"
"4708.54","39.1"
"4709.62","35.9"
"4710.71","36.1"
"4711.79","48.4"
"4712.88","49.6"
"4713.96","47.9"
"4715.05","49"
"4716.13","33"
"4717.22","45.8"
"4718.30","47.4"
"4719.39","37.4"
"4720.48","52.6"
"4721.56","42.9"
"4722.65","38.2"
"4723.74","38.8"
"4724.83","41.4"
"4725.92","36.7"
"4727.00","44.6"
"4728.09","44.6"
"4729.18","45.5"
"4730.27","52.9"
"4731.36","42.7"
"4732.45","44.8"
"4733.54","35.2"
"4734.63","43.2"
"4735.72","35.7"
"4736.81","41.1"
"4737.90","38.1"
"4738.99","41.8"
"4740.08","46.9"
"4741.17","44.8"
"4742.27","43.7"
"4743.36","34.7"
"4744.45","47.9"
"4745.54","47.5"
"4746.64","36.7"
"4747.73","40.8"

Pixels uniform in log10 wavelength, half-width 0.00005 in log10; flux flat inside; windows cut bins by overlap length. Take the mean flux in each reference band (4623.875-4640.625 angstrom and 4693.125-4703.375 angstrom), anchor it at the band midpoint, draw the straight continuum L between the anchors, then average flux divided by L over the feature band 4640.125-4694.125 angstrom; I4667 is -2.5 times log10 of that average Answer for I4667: 0.13 mag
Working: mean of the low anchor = 38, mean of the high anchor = 43.3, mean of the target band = 36.5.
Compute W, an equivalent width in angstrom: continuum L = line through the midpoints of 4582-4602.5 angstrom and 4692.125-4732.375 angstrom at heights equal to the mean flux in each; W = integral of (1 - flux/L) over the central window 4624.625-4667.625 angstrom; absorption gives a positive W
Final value 7.4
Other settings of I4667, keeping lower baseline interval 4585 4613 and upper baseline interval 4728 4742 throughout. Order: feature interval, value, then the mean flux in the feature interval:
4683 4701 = -0.05 mag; 42.9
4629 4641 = 0.01 mag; 38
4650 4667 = 0.16 mag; 34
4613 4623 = 0.02 mag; 37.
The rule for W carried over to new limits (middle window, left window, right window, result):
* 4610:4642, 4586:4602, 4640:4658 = -3.8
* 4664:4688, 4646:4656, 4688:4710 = -3.8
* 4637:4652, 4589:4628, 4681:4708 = 4.0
